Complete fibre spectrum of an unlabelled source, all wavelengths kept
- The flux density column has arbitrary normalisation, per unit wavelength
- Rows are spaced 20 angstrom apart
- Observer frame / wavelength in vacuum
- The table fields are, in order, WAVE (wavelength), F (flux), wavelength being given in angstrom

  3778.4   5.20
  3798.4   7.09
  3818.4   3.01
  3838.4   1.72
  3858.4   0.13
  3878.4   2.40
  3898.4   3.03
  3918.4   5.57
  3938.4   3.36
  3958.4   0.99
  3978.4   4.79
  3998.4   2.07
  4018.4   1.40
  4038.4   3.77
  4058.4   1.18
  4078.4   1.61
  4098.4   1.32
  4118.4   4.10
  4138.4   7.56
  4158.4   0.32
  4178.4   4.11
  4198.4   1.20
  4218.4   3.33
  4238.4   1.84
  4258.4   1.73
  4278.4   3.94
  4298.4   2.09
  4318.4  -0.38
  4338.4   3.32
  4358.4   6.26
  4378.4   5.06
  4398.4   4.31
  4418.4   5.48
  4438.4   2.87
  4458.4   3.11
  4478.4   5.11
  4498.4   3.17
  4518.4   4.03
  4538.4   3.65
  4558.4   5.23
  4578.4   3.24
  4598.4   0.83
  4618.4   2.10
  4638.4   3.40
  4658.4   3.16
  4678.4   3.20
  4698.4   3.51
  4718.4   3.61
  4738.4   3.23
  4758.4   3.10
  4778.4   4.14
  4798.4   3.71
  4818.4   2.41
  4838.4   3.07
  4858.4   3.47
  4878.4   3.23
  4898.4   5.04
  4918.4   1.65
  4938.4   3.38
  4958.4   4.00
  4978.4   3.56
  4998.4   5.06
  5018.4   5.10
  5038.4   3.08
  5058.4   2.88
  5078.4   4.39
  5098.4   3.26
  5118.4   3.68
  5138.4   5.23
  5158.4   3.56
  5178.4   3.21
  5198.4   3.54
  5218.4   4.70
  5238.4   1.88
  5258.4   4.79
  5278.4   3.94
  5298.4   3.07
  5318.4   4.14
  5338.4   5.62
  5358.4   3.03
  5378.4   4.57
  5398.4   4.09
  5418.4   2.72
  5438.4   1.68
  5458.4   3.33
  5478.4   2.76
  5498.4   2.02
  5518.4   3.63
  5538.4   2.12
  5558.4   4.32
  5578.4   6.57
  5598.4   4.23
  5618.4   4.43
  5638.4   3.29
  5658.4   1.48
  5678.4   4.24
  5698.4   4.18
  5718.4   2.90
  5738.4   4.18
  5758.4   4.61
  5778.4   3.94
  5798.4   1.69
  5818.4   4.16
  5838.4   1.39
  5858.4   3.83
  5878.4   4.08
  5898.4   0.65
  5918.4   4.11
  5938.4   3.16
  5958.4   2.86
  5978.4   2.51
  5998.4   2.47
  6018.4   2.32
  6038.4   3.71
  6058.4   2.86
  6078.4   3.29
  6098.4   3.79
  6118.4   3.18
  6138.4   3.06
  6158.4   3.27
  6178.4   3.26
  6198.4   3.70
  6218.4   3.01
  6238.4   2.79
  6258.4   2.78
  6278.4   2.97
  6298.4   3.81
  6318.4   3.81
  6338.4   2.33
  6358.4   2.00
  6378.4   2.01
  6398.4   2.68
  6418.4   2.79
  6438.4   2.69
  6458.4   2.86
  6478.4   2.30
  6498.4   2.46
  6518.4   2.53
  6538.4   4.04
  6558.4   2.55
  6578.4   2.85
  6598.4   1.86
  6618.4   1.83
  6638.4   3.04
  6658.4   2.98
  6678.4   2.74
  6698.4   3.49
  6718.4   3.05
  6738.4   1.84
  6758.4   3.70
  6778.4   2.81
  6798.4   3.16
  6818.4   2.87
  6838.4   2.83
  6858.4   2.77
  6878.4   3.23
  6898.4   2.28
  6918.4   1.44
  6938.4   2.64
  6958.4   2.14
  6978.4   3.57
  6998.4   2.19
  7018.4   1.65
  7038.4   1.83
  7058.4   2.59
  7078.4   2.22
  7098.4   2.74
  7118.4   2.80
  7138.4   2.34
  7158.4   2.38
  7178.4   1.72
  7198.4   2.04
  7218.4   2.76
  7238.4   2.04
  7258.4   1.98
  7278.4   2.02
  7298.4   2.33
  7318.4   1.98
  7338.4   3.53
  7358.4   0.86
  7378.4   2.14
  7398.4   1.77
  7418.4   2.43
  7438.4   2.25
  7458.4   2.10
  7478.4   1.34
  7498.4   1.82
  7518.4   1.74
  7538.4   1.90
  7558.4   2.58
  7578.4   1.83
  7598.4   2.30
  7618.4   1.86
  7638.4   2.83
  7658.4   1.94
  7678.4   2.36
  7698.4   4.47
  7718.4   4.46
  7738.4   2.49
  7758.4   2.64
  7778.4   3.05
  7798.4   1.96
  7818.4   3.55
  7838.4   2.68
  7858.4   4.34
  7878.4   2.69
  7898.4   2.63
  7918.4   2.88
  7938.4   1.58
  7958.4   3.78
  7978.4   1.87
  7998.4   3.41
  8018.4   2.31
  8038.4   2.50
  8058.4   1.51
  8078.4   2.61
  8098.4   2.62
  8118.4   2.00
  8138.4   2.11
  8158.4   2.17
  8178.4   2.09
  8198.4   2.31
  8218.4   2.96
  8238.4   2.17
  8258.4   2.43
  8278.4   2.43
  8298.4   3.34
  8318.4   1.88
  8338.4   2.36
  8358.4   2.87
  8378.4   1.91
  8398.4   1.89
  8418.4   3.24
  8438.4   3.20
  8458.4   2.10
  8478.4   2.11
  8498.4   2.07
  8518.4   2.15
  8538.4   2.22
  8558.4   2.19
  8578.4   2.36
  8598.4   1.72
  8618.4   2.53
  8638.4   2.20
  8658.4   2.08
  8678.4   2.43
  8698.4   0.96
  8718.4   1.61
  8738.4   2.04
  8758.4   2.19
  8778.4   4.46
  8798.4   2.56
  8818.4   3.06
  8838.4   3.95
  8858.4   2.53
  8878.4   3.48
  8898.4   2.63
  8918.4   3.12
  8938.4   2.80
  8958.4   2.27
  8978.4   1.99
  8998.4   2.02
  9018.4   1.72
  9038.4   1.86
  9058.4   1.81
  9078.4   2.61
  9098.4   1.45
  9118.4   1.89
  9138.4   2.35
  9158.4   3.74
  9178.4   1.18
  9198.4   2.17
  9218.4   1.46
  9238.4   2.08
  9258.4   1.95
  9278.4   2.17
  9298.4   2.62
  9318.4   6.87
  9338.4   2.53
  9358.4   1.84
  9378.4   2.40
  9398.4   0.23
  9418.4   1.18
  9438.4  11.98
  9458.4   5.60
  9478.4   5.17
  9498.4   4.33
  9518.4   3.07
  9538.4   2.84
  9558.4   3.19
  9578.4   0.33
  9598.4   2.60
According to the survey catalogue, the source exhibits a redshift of 0.17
